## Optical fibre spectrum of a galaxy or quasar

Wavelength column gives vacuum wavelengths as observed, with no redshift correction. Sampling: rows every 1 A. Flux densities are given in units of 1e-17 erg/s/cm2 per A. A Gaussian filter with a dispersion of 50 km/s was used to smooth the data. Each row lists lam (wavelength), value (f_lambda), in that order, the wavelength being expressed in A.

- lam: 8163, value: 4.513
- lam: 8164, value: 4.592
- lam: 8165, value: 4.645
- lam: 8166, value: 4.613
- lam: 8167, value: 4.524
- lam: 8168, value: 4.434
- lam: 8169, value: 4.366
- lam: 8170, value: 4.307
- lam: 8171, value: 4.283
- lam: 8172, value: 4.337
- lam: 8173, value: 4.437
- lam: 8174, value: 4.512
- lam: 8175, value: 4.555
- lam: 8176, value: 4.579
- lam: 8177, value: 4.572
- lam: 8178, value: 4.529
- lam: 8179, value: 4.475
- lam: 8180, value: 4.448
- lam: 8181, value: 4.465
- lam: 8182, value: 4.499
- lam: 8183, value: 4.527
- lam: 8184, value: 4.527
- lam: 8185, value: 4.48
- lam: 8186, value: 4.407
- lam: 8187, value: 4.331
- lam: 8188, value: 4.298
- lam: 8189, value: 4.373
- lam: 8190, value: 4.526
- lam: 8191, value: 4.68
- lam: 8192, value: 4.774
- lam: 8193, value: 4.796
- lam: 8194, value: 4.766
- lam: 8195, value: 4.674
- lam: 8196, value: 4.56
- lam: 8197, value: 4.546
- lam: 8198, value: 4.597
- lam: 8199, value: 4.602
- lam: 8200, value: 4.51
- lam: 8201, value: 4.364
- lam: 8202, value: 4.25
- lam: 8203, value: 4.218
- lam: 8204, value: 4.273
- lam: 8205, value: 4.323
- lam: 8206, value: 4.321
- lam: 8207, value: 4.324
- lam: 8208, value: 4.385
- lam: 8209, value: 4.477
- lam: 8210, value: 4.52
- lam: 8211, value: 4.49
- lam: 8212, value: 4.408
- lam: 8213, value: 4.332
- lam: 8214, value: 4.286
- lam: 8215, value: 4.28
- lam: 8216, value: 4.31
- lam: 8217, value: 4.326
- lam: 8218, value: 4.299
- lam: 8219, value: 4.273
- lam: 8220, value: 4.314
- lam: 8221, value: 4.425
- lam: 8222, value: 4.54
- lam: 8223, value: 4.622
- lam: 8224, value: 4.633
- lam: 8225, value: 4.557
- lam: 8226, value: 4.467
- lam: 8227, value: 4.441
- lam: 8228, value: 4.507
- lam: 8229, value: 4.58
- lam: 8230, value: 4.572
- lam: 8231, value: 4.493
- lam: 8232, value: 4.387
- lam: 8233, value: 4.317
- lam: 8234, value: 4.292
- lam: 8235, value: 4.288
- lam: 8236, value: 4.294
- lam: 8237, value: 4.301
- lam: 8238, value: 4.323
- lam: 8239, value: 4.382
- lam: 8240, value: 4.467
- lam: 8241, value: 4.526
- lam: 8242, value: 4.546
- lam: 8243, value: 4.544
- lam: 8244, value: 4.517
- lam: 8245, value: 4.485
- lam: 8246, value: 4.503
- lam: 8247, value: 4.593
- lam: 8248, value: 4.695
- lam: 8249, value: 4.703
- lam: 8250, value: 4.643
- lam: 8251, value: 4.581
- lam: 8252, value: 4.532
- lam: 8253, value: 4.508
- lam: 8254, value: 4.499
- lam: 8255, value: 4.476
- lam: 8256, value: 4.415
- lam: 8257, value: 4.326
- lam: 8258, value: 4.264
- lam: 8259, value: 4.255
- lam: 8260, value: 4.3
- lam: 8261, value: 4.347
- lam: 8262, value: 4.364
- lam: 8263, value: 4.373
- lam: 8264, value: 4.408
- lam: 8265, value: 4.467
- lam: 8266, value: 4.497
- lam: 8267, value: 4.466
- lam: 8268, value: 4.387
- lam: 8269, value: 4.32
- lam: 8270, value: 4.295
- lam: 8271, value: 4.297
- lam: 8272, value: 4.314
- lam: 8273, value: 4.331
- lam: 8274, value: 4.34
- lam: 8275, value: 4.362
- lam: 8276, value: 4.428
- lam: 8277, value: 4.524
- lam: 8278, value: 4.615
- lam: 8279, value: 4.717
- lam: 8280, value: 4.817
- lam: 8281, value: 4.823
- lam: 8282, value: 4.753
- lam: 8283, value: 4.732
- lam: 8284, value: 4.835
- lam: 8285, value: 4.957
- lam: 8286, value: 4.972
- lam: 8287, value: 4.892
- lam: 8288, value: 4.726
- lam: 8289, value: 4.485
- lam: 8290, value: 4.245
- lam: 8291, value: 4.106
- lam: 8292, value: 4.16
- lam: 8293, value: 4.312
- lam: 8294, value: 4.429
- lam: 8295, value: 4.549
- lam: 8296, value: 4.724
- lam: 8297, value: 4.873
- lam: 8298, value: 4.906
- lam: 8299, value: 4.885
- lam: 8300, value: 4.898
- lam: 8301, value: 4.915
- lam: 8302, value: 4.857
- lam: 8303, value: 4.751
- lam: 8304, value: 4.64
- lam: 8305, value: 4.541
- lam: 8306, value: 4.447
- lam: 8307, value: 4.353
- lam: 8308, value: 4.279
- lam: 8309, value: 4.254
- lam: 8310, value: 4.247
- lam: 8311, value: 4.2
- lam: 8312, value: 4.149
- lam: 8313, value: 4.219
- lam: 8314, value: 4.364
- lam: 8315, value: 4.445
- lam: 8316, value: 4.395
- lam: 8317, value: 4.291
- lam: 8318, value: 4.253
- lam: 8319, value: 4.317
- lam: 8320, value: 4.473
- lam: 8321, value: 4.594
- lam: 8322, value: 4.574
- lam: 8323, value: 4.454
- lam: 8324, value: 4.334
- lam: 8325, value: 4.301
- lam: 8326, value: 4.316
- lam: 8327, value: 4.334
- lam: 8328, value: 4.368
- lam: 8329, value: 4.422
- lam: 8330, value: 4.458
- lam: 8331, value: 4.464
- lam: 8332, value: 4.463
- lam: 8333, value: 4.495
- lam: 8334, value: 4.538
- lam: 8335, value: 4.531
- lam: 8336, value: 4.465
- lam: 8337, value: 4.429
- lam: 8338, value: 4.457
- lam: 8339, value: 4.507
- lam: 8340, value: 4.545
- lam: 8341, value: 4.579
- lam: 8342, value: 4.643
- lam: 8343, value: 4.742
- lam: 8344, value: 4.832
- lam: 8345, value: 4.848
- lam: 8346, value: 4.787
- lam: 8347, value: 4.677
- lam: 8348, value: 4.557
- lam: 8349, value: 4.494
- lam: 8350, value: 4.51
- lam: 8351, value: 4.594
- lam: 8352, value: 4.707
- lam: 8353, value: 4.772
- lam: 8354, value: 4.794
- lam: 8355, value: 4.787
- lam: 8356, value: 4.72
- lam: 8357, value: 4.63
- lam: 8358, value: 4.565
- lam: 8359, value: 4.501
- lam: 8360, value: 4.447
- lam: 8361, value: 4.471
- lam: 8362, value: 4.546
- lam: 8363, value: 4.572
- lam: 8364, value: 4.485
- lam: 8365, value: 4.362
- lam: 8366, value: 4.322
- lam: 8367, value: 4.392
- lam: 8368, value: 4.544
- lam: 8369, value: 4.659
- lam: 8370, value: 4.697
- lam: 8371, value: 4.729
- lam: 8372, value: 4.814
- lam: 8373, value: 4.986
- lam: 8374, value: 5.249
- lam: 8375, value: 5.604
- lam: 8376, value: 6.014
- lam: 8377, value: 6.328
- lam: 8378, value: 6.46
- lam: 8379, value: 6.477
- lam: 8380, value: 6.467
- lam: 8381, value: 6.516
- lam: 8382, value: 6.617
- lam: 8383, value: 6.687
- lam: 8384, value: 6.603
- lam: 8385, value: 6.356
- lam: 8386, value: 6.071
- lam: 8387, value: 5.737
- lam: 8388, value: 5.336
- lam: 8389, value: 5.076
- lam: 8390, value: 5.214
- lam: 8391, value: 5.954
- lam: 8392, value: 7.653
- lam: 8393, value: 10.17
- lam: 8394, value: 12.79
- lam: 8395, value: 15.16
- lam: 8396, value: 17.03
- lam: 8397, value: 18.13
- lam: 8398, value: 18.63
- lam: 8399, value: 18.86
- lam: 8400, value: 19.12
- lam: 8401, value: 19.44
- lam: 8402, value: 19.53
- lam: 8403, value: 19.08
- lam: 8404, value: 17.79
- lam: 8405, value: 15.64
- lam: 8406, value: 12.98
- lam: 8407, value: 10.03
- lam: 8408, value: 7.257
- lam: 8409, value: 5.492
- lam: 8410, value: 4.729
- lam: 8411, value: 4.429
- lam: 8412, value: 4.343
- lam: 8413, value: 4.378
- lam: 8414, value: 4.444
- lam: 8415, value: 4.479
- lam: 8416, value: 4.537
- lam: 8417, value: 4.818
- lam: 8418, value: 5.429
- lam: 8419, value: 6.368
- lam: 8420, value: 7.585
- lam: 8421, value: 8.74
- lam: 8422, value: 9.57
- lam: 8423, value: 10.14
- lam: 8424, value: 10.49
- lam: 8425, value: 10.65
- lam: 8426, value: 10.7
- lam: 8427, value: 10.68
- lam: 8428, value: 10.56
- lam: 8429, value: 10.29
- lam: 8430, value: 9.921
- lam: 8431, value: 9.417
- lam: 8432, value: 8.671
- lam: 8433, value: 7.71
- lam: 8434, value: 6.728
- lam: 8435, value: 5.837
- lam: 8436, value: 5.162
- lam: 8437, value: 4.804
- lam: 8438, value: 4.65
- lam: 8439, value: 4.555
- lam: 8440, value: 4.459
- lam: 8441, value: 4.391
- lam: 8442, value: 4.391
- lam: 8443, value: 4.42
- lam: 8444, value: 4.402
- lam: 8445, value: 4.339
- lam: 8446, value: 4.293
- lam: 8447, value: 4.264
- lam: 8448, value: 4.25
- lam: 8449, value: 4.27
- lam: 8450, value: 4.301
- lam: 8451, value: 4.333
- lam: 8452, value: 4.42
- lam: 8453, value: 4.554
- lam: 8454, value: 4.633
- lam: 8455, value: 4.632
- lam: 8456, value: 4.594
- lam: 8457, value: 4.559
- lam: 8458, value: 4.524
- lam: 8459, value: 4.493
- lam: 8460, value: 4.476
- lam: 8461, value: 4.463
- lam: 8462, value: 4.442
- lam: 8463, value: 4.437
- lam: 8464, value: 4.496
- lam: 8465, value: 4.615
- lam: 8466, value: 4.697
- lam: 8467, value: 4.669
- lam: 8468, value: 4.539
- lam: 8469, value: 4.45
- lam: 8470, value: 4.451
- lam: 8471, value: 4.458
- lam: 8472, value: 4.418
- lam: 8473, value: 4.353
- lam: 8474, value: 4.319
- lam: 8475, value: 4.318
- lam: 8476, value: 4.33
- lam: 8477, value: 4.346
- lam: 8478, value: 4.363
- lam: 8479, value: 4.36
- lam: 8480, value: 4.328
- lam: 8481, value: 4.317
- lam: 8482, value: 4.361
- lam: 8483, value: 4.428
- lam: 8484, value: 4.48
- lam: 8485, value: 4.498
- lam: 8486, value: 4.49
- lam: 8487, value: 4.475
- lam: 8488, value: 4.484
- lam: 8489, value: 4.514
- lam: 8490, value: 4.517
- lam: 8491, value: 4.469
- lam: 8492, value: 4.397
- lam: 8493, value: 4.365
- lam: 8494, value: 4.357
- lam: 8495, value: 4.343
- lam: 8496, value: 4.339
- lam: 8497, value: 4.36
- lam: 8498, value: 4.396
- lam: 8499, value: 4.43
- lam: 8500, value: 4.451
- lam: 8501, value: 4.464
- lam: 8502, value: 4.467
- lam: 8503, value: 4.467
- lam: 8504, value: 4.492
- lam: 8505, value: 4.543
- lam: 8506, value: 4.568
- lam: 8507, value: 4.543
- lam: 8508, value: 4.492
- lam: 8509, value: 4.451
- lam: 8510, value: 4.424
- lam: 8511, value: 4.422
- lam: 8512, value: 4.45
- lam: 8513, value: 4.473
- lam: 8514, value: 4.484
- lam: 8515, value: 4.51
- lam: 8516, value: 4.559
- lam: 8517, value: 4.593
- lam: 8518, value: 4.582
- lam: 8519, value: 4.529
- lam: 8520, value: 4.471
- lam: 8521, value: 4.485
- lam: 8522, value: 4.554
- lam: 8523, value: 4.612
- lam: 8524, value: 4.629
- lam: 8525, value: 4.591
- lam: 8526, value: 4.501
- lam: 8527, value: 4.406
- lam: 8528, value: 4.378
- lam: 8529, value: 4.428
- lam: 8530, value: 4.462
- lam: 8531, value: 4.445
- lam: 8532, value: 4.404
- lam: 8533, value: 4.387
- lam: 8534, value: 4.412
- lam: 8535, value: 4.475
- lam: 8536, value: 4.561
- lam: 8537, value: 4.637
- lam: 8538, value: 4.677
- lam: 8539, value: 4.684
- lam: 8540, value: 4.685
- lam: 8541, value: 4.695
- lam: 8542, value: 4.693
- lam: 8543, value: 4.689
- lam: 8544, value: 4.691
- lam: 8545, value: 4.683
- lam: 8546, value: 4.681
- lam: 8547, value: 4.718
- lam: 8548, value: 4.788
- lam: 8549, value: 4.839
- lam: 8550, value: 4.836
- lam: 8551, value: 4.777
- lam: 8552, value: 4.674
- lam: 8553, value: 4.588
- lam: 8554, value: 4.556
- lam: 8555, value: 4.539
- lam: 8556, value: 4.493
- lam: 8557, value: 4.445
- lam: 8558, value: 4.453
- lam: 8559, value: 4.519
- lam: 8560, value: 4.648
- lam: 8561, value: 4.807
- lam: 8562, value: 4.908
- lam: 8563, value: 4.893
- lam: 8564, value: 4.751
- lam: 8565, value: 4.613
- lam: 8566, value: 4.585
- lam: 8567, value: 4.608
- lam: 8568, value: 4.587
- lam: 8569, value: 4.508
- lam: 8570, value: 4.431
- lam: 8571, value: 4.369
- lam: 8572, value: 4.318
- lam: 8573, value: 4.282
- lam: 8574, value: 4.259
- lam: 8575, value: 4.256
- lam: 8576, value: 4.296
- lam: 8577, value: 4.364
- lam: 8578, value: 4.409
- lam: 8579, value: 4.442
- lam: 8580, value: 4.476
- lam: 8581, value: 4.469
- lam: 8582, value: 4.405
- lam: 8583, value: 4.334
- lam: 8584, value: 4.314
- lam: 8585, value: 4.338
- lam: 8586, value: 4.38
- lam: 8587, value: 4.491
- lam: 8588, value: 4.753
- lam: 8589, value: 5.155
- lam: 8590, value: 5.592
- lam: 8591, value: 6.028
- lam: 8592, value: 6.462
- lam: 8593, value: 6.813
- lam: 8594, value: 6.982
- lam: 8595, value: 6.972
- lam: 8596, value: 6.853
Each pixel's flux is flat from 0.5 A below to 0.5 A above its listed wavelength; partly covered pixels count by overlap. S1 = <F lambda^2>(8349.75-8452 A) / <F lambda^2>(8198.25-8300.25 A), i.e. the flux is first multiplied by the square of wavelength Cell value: 1.7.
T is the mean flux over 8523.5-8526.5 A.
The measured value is 4.57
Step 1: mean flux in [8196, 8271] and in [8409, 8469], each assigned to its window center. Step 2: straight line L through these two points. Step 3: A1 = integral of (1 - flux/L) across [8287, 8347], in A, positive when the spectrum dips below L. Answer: 5.92 A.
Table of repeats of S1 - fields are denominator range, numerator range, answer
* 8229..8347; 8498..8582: 1.07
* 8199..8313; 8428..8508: 1.14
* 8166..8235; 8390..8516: 1.56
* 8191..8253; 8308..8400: 1.34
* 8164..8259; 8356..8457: 1.73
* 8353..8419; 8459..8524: 0.59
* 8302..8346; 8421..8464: 1.41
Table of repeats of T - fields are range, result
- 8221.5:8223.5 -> 4.58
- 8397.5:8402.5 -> 19.1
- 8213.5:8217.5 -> 4.3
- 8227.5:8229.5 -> 4.54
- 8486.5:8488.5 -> 4.48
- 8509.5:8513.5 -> 4.44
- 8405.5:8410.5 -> 8.1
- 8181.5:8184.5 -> 4.52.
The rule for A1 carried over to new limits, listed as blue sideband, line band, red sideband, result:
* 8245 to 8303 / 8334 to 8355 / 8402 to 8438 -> 5.95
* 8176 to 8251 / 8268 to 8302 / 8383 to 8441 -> 8.74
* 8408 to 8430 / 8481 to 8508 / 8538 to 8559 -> 6.18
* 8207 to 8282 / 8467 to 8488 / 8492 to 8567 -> 0.56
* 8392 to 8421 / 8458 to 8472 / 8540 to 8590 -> 6.71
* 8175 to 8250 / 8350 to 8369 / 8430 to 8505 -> 0.15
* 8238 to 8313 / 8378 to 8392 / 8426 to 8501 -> -3.91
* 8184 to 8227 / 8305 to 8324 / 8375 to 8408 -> 8.87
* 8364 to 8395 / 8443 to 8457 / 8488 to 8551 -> 2.42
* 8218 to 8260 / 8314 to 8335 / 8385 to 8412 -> 9.79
